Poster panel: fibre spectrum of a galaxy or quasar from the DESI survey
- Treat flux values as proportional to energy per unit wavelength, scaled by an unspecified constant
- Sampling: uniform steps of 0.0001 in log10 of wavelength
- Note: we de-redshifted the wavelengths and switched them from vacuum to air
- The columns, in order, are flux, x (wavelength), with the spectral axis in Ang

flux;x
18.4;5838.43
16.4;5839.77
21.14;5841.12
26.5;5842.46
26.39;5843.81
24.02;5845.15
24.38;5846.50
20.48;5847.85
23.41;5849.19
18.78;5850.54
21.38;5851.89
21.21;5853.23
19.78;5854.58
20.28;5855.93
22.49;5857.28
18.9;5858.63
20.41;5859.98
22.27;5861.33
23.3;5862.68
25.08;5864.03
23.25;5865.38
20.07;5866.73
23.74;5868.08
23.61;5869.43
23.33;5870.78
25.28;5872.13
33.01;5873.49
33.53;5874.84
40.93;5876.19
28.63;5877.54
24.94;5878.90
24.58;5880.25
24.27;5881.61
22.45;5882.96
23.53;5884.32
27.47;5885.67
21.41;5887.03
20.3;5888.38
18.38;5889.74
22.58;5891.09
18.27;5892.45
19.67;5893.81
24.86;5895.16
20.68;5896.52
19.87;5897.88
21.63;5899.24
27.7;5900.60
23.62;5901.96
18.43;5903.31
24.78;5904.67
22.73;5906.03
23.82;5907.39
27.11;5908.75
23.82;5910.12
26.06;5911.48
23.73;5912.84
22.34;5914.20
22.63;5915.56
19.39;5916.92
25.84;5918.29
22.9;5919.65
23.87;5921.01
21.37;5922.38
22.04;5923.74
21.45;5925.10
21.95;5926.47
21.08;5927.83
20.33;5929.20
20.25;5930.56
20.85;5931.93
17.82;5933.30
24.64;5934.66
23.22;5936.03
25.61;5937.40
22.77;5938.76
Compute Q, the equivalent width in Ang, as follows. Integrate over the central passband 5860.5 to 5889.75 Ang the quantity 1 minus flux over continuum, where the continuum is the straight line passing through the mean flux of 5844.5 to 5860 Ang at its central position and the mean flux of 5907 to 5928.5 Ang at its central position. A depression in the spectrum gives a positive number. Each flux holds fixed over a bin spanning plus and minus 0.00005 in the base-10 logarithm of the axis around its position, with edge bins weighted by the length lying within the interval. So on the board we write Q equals -4.5 Ang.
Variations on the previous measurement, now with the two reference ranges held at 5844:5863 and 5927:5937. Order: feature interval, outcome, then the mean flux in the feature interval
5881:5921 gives -2.56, 22.8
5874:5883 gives -3.13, 29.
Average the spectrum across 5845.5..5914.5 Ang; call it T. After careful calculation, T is 23.5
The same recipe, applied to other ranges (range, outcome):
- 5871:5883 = 28.7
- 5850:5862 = 20.6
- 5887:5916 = 22.5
